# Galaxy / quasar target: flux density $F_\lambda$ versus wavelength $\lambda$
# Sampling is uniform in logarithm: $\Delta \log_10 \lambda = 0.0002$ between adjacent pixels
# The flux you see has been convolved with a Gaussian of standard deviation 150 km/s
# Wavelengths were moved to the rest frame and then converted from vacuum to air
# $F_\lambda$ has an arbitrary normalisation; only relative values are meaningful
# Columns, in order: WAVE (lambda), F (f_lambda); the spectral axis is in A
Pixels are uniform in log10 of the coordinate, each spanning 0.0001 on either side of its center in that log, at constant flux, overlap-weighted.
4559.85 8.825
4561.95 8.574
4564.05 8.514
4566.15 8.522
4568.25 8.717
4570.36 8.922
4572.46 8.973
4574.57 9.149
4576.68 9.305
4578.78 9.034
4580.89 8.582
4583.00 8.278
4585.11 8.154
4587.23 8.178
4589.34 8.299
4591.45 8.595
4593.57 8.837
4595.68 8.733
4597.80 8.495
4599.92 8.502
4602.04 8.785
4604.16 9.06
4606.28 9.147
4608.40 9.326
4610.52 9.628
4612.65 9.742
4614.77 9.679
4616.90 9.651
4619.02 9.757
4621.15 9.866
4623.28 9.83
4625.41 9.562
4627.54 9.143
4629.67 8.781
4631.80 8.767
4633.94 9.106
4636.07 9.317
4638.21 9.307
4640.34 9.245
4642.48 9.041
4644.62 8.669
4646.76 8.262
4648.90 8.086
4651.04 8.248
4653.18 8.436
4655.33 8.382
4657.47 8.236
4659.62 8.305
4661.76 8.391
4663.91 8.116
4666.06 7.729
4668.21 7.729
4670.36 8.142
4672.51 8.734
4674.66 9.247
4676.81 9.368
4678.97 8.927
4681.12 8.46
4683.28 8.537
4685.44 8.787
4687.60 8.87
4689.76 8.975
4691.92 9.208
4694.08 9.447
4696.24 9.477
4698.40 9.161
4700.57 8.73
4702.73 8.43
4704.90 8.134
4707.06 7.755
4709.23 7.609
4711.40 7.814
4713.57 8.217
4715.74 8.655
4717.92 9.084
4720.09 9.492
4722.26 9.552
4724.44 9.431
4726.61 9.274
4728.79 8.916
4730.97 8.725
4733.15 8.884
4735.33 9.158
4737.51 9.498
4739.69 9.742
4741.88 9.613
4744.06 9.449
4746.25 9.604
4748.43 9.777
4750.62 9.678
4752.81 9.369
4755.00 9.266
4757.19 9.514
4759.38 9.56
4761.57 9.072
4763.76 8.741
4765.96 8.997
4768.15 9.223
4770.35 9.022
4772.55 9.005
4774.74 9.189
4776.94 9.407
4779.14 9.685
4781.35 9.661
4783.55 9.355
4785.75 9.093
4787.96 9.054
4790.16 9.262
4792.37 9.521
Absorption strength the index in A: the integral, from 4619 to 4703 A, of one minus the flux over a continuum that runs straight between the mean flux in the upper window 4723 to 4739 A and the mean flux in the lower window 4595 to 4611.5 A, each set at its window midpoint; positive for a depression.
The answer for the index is 2.2 A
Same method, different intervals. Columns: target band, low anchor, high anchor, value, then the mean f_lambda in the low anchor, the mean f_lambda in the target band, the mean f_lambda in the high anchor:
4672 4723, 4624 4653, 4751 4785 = 1.6 A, 8.89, 8.77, 9.28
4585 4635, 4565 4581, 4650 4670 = -2.9 A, 8.92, 9.08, 8.17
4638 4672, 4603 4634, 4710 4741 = 3.3 A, 9.41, 8.38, 9.02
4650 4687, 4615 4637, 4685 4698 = 3.1 A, 9.39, 8.46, 9.15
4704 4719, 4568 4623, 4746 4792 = 1.7 A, 8.99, 8.18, 9.31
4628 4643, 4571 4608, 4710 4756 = -0.4 A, 8.73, 9.09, 9.19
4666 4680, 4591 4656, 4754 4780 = 0.8 A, 9.04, 8.61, 9.22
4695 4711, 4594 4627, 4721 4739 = 1.3 A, 9.31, 8.45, 9.2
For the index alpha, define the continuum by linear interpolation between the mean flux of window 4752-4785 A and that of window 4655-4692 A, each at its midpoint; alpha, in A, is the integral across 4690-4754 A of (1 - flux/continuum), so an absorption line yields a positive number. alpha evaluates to -0.8 A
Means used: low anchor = 8.55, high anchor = 9.27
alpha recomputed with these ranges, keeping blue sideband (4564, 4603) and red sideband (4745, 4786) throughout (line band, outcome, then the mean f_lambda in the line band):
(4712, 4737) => 0.4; 9.02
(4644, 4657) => 0.8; 8.33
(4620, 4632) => -0.7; 9.37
